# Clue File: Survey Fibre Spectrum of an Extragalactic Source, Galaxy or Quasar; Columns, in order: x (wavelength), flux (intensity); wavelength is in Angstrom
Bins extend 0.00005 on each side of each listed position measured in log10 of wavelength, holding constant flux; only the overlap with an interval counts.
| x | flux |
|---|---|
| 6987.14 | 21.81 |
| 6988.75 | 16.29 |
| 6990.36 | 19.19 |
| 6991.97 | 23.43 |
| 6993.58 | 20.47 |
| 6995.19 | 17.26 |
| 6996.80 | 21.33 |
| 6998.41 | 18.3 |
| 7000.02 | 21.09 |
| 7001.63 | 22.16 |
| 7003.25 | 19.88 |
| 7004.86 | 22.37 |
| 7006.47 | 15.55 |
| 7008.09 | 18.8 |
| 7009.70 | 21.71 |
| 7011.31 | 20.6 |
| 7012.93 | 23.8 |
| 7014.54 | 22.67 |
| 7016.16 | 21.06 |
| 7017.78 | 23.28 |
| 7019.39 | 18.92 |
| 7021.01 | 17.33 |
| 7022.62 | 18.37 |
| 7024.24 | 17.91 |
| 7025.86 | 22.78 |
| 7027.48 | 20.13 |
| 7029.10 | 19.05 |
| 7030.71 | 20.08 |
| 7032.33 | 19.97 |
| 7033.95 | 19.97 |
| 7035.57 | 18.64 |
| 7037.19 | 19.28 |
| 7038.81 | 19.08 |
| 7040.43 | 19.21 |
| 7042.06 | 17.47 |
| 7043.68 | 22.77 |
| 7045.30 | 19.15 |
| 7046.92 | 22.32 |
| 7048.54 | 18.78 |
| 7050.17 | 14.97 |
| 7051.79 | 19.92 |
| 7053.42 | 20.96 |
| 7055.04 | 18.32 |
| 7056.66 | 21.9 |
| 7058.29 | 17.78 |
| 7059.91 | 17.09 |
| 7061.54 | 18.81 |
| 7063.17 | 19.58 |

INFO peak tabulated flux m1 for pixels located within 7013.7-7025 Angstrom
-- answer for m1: 23.28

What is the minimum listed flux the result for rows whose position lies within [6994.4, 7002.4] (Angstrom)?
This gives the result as 17.26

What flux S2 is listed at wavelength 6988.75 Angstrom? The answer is 16.29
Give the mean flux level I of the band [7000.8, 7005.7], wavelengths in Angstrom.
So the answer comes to 21.4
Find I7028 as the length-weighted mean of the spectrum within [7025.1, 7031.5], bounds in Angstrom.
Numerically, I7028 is 20.5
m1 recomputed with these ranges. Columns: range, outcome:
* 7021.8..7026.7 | 22.78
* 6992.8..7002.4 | 22.16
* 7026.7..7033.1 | 20.13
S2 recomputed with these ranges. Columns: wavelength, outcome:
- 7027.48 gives 20.13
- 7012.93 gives 23.8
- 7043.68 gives 22.77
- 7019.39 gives 18.92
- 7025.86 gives 22.78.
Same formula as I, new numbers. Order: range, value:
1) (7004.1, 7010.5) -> 19.6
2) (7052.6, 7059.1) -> 19.7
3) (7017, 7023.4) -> 19.5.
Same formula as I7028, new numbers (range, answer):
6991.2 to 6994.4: 21.9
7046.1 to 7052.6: 19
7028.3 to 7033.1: 19.7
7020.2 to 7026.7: 19.1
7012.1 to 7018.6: 22.7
